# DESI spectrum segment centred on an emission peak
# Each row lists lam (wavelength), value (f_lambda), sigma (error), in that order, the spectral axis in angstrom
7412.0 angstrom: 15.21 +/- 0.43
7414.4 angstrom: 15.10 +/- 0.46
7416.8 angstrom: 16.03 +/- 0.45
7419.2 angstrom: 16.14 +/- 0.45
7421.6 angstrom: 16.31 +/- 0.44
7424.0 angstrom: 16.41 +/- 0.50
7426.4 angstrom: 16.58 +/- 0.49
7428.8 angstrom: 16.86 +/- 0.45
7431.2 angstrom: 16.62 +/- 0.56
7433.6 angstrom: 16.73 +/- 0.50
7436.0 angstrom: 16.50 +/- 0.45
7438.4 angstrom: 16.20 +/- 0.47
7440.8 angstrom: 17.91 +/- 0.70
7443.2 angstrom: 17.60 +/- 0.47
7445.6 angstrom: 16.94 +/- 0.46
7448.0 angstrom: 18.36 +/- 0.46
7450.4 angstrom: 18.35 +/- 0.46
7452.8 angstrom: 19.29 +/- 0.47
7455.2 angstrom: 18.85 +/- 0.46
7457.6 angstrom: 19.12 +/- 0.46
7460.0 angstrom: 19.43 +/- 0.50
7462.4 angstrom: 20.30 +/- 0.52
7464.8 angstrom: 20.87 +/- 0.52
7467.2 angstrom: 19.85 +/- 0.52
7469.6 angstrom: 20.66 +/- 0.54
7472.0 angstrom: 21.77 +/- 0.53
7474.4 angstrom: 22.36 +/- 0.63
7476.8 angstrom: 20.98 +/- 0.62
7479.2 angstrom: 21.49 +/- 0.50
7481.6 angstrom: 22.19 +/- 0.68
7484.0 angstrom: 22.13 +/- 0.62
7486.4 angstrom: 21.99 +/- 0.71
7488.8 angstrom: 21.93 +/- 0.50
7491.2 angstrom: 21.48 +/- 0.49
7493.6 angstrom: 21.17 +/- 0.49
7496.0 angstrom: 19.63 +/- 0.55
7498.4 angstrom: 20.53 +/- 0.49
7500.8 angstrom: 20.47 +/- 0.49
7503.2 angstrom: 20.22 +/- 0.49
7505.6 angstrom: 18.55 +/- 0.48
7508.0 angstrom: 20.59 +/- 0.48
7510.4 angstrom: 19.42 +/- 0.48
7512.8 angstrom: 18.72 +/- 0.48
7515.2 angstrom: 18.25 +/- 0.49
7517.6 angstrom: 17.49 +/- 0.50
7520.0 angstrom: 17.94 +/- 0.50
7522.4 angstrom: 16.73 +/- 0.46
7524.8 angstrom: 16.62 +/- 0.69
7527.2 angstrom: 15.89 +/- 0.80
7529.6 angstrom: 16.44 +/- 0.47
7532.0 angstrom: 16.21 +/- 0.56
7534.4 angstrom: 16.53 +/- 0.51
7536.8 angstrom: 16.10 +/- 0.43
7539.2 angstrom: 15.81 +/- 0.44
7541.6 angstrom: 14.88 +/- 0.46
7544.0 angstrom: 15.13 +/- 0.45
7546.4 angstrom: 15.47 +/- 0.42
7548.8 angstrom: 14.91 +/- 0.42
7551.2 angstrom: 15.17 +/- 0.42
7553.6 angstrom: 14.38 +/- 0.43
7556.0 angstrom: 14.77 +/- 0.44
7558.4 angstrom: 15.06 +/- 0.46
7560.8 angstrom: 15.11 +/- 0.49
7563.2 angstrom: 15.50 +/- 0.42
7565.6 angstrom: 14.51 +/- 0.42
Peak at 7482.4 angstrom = Mg II 2798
